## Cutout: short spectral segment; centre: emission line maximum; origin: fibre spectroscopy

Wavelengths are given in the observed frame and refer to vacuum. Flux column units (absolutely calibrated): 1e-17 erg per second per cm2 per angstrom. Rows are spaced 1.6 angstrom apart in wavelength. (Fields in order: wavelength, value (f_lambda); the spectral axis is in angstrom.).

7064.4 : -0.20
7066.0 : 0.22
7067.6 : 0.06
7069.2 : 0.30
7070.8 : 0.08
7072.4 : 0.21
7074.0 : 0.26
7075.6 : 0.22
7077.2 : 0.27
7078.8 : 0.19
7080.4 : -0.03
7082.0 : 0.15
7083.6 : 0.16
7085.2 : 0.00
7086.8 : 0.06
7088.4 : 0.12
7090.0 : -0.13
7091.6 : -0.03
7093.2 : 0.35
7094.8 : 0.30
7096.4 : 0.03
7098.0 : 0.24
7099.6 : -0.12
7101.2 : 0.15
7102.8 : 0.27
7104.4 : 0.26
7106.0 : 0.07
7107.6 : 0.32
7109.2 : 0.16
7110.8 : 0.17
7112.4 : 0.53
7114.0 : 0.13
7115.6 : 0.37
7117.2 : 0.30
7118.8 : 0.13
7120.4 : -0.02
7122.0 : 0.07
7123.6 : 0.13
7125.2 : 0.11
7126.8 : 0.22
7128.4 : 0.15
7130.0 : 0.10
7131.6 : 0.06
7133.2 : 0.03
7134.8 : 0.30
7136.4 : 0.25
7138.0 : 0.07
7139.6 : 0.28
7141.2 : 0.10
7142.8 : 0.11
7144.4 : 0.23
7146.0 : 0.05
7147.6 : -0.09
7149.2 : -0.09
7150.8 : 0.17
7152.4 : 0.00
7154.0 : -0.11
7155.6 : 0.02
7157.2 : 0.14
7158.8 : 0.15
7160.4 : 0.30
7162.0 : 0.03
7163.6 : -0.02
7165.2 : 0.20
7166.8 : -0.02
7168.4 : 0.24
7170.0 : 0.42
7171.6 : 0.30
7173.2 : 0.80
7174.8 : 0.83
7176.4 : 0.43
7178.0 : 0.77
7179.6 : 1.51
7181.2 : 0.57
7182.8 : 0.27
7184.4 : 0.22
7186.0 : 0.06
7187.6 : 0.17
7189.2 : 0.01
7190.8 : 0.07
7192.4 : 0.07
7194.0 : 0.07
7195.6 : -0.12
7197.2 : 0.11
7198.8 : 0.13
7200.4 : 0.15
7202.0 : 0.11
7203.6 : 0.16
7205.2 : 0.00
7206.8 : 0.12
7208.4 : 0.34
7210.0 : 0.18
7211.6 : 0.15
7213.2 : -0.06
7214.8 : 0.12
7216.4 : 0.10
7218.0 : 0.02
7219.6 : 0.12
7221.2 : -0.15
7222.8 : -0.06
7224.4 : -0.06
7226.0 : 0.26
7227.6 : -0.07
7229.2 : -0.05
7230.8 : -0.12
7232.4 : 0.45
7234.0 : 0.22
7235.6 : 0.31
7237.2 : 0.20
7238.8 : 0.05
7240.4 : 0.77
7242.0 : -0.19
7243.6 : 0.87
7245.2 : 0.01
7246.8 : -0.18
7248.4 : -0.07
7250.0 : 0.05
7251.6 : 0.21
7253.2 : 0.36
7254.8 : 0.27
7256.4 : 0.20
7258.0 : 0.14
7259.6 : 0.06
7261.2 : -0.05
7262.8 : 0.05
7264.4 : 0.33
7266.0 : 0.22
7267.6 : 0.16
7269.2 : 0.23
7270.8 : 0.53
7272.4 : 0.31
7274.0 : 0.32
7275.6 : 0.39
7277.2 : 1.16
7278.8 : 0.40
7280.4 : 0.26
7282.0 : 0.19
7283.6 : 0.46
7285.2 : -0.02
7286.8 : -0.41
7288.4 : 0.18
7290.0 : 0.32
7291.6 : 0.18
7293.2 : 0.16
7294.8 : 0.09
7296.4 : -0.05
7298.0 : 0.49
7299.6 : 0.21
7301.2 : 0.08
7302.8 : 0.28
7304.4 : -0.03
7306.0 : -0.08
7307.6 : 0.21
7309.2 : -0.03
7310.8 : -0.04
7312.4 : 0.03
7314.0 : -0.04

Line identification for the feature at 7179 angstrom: [O II] 3727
